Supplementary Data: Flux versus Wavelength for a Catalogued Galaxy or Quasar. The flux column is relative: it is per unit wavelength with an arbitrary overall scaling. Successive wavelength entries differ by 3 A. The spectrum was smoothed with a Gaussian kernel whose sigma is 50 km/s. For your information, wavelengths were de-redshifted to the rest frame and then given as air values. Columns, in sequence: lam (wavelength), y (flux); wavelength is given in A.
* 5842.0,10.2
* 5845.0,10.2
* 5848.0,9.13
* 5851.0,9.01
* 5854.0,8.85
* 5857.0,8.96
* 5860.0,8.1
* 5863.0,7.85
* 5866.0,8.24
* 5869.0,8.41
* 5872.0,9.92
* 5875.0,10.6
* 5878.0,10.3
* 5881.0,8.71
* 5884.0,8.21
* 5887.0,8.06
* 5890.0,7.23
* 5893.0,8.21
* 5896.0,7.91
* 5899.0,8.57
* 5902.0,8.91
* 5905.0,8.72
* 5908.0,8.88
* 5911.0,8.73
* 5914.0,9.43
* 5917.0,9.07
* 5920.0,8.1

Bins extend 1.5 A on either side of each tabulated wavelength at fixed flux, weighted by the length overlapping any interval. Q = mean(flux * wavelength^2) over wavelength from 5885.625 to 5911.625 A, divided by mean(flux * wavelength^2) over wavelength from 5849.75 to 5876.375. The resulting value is 1.0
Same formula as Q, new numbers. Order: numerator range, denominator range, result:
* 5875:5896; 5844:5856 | 0.94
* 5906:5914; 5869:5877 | 0.91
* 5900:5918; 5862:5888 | 1.01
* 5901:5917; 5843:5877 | 1.00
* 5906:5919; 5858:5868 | 1.12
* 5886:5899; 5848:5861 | 0.91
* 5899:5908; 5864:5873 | 1.02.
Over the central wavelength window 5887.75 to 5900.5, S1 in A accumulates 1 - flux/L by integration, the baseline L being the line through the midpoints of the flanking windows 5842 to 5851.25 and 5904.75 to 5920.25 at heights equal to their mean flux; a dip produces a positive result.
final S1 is 1.55 A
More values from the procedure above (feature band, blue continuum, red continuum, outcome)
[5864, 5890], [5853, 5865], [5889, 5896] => -2.71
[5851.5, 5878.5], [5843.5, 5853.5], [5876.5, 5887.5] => 0.46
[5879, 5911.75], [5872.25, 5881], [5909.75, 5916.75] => 3.98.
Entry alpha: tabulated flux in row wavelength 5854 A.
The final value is 8.85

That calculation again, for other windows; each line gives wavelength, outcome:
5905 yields 8.72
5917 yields 9.07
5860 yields 8.1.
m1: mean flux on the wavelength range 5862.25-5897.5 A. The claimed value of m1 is 8.65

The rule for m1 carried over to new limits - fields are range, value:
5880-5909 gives 8.33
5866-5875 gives 9.25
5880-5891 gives 8.06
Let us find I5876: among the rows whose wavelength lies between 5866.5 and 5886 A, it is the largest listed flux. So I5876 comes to 10.6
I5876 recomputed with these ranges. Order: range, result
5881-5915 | 9.43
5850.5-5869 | 9.01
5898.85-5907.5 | 8.91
